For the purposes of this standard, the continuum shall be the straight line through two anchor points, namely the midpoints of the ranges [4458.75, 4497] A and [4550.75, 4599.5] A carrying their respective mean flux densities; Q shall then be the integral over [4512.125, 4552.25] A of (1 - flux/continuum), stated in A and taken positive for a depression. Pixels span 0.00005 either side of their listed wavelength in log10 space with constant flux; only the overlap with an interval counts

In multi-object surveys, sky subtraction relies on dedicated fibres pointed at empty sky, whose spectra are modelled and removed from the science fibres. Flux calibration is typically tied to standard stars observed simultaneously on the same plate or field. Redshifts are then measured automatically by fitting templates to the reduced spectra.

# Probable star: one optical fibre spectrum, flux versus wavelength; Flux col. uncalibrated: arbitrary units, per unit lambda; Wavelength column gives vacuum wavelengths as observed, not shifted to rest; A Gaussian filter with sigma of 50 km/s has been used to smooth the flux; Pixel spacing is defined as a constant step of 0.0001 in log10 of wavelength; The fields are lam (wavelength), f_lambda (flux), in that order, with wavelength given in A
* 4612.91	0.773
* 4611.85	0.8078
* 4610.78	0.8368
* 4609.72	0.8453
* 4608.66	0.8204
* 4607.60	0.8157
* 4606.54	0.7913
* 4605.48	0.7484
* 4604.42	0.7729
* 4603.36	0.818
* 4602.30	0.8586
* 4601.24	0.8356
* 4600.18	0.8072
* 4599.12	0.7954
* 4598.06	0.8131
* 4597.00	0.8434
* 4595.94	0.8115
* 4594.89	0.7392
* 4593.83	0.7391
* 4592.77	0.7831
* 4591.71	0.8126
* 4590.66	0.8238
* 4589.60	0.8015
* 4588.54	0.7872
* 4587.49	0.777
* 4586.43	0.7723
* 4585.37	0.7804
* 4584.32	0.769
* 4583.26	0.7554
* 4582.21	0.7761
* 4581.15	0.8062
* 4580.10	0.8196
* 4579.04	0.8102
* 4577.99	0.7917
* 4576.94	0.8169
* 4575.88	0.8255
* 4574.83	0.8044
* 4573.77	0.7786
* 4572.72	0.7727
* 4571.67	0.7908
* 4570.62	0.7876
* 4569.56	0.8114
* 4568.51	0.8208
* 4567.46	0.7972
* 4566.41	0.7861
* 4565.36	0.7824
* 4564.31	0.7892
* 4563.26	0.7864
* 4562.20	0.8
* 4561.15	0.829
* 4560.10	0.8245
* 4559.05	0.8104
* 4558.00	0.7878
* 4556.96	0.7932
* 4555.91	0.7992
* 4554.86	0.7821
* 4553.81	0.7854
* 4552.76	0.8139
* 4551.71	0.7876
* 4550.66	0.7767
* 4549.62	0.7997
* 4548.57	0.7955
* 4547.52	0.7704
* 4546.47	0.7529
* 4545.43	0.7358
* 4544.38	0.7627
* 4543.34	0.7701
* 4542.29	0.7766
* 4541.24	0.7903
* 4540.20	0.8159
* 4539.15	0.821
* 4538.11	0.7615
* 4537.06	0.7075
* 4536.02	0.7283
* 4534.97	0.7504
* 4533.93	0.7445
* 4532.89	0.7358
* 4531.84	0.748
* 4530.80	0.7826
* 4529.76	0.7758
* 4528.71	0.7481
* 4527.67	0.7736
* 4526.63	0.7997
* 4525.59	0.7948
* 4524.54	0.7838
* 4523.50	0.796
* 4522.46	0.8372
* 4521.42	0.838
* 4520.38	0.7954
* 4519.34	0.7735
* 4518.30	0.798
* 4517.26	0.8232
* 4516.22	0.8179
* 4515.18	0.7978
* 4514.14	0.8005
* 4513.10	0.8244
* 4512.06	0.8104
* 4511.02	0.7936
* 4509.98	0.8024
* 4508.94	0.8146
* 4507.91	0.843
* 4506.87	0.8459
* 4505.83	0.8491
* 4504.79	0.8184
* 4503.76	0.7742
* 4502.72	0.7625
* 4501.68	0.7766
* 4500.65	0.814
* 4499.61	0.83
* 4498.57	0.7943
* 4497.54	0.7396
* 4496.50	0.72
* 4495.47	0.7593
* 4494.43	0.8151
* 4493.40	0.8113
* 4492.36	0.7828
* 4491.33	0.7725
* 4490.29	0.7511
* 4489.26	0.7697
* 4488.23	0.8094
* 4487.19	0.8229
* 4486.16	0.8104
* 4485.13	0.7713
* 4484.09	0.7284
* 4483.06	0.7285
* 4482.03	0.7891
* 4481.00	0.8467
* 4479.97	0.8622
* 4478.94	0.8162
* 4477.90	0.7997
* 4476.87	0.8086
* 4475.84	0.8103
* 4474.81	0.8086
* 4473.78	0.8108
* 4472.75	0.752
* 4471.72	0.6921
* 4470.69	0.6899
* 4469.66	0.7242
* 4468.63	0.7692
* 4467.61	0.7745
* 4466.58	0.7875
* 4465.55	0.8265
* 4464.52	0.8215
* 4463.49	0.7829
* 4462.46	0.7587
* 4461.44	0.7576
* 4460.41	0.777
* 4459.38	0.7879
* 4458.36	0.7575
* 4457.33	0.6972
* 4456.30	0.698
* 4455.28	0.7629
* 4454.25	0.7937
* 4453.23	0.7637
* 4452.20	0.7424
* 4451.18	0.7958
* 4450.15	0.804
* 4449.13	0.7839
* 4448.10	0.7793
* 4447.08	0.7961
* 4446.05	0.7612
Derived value 0.4 A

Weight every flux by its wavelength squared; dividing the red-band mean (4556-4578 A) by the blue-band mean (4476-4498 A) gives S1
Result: 1.1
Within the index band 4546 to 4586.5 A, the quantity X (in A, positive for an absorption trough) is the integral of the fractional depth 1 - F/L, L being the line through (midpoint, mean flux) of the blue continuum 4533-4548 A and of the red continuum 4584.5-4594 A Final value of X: -0.9 A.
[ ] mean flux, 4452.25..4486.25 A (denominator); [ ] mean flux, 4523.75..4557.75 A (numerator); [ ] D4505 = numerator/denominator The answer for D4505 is 1.00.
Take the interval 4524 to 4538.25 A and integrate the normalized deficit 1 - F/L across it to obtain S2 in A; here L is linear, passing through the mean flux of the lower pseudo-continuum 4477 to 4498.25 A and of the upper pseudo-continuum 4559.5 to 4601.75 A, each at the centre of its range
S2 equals 0.6 A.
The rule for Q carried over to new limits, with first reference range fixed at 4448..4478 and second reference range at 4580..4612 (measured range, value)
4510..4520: -0.3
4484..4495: -0.2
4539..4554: 0.1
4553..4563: -0.1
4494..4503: 0.0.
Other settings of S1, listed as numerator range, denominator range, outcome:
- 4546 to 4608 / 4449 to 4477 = 1.09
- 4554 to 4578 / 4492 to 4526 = 1.02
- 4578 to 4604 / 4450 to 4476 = 1.10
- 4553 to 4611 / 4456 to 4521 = 1.06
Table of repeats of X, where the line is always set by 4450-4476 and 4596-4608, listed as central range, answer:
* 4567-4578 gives -0.01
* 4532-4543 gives 0.36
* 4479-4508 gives -0.63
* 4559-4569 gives -0.06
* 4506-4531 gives -0.66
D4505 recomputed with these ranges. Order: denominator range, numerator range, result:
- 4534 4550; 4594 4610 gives 1.05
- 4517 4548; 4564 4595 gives 1.02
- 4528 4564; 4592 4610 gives 1.03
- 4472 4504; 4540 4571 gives 1.00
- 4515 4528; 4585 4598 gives 0.98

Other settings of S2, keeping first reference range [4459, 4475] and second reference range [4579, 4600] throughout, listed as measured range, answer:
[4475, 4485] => -0.3 A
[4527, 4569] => 0.2 A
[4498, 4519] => -0.9 A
